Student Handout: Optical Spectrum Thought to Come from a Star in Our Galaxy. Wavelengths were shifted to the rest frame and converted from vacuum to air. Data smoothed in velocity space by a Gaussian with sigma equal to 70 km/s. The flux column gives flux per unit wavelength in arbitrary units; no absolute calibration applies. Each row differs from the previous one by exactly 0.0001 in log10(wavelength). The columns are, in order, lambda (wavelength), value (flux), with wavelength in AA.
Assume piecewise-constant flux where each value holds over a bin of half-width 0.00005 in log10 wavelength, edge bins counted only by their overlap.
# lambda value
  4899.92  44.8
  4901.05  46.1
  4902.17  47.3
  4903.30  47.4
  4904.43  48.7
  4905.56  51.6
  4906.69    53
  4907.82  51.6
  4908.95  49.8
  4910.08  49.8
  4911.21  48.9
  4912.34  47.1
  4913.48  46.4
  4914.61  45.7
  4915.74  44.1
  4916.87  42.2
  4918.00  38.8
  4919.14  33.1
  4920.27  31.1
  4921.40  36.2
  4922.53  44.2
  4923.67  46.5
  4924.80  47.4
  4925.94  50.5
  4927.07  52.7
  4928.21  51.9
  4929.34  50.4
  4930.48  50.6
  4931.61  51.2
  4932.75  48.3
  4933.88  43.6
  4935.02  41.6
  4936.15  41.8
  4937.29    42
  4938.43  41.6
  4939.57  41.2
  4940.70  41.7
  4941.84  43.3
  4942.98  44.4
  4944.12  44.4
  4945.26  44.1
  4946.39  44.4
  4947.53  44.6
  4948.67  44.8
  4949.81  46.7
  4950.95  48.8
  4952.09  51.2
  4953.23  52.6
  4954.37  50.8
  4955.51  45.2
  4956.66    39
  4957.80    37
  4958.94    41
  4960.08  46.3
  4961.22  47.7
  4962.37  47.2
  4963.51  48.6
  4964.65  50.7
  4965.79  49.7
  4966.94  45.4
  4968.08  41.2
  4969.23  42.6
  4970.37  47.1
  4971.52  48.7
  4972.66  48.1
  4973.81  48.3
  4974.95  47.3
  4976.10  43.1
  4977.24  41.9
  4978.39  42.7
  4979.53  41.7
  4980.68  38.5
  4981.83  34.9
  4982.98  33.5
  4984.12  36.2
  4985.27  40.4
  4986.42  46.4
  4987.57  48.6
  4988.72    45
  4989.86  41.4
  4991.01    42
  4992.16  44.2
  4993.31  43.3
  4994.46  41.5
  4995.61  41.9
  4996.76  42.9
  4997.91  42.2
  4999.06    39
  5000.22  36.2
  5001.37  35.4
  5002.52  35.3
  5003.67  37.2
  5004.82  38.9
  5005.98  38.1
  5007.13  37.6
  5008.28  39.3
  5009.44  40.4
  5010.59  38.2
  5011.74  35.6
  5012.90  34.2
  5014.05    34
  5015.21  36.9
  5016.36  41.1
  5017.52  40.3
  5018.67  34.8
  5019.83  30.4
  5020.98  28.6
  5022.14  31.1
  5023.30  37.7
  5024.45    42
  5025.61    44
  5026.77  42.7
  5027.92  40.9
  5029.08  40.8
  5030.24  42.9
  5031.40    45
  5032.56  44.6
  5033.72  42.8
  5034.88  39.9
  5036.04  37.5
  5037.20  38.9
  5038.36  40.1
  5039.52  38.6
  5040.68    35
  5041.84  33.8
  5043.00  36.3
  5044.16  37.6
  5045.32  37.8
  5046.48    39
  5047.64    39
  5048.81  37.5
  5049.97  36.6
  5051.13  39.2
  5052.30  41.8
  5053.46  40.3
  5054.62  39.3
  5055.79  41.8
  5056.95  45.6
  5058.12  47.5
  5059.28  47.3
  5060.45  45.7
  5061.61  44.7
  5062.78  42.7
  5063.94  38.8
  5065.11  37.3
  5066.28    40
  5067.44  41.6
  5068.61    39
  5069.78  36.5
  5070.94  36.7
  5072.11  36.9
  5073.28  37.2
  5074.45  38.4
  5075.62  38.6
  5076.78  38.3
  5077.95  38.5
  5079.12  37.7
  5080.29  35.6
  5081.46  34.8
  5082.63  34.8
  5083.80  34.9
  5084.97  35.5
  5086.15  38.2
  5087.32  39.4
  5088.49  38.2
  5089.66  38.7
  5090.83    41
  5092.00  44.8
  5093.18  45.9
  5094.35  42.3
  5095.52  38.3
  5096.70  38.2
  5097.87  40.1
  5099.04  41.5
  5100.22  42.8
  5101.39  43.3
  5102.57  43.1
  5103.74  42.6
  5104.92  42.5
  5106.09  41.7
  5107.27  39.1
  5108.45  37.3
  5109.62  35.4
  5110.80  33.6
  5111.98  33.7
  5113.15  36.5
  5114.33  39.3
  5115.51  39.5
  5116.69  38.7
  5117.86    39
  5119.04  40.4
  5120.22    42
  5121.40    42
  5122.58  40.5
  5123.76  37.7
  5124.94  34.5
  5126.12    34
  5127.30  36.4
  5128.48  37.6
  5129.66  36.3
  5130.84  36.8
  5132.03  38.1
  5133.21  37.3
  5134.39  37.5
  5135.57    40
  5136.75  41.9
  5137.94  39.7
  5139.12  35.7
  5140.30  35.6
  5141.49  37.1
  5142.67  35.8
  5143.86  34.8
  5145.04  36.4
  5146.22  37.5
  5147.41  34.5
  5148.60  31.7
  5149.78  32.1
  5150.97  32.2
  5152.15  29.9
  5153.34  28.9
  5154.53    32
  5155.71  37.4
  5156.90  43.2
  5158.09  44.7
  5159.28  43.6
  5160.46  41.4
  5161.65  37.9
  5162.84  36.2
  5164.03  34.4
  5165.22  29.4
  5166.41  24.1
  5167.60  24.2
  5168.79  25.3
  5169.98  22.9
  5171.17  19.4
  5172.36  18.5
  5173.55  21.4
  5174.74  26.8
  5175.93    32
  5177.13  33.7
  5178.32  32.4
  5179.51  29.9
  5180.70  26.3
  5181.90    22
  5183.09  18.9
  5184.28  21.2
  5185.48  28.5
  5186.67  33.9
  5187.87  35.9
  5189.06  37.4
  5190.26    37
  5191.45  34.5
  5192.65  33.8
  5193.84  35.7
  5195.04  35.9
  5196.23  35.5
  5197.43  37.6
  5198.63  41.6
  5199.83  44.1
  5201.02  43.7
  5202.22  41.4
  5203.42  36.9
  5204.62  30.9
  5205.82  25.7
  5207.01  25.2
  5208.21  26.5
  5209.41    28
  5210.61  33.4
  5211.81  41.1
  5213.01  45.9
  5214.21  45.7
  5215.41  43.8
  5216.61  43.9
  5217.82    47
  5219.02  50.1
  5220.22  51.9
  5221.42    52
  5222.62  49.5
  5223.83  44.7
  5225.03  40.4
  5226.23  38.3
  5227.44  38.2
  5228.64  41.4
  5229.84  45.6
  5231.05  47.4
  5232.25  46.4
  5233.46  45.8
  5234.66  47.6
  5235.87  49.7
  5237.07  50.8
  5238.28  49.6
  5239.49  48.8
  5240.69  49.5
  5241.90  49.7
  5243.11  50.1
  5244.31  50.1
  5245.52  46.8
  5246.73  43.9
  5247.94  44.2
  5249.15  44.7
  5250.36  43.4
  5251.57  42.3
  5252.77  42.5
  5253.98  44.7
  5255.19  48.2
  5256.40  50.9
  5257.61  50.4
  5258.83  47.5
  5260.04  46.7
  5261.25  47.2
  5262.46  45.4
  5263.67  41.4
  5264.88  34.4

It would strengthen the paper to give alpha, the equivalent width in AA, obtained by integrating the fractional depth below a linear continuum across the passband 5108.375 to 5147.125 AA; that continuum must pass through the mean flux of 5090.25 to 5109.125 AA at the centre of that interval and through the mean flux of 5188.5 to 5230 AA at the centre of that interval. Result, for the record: 3.3 AA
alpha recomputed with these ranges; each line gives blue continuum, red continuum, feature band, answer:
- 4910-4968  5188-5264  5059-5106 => 4.5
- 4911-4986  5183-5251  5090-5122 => 1.7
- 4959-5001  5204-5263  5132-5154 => 4.2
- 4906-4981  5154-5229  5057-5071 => -0.5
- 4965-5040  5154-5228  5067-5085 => 0.6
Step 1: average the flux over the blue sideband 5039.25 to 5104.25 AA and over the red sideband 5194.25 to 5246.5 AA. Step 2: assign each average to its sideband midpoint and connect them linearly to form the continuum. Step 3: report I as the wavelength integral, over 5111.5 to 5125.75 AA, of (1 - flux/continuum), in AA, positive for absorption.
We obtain 0.7 AA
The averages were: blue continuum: 39.6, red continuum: 42.7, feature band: 38.6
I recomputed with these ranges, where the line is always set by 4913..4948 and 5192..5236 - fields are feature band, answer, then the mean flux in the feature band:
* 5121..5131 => 1.1 AA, 37.3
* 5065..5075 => 1.0 AA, 38.2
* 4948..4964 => -0.8 AA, 46.2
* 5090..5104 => 0.1 AA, 41.9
